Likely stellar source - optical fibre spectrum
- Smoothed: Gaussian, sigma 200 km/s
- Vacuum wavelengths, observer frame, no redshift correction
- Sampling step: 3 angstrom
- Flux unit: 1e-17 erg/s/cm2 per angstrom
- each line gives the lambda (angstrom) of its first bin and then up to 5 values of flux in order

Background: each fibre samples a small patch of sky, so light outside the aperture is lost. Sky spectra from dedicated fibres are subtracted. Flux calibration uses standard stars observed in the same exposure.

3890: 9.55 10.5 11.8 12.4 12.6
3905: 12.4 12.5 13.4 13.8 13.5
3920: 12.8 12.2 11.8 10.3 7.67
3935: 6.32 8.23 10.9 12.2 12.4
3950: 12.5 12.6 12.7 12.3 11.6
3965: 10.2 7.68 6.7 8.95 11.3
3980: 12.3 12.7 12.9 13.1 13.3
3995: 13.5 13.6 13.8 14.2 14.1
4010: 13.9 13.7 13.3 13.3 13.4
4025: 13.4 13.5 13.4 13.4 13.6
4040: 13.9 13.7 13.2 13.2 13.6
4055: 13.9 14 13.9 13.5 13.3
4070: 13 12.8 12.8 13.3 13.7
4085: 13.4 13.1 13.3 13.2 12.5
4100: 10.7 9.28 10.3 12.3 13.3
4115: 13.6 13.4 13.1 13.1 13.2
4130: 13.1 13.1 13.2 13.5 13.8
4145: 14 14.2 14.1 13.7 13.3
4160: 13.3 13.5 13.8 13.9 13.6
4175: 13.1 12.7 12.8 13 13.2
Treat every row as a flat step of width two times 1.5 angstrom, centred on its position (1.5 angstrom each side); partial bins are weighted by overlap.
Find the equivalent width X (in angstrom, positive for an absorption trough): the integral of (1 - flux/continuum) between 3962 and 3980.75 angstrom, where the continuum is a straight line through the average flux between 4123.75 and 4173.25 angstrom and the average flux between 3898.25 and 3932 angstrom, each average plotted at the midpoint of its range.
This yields 4.5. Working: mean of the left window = 12.3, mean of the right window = 13.6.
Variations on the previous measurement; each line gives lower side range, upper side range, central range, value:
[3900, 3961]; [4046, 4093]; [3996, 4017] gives -2.0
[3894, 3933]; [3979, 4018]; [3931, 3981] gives 9.3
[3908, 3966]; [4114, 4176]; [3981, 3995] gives -1.2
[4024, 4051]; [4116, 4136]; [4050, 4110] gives 2.4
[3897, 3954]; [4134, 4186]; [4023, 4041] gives -1.5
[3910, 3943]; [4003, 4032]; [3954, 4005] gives 3.0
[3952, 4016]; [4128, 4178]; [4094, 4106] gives 1.9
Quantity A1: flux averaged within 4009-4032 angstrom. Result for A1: 13.5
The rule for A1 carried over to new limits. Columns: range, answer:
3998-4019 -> 13.8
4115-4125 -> 13.3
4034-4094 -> 13.4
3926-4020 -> 11.7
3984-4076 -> 13.5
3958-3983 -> 10.2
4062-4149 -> 12.9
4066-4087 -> 13.2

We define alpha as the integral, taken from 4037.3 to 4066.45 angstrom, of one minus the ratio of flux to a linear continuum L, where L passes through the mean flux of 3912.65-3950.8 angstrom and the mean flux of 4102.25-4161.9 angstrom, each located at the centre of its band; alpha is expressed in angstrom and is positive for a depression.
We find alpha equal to -3.2 angstrom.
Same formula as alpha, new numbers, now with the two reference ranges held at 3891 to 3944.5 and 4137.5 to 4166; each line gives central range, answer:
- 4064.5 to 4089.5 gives -0.4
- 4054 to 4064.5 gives -0.9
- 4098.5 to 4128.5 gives 2.5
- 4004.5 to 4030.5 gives -2.6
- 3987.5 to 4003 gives -1.7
